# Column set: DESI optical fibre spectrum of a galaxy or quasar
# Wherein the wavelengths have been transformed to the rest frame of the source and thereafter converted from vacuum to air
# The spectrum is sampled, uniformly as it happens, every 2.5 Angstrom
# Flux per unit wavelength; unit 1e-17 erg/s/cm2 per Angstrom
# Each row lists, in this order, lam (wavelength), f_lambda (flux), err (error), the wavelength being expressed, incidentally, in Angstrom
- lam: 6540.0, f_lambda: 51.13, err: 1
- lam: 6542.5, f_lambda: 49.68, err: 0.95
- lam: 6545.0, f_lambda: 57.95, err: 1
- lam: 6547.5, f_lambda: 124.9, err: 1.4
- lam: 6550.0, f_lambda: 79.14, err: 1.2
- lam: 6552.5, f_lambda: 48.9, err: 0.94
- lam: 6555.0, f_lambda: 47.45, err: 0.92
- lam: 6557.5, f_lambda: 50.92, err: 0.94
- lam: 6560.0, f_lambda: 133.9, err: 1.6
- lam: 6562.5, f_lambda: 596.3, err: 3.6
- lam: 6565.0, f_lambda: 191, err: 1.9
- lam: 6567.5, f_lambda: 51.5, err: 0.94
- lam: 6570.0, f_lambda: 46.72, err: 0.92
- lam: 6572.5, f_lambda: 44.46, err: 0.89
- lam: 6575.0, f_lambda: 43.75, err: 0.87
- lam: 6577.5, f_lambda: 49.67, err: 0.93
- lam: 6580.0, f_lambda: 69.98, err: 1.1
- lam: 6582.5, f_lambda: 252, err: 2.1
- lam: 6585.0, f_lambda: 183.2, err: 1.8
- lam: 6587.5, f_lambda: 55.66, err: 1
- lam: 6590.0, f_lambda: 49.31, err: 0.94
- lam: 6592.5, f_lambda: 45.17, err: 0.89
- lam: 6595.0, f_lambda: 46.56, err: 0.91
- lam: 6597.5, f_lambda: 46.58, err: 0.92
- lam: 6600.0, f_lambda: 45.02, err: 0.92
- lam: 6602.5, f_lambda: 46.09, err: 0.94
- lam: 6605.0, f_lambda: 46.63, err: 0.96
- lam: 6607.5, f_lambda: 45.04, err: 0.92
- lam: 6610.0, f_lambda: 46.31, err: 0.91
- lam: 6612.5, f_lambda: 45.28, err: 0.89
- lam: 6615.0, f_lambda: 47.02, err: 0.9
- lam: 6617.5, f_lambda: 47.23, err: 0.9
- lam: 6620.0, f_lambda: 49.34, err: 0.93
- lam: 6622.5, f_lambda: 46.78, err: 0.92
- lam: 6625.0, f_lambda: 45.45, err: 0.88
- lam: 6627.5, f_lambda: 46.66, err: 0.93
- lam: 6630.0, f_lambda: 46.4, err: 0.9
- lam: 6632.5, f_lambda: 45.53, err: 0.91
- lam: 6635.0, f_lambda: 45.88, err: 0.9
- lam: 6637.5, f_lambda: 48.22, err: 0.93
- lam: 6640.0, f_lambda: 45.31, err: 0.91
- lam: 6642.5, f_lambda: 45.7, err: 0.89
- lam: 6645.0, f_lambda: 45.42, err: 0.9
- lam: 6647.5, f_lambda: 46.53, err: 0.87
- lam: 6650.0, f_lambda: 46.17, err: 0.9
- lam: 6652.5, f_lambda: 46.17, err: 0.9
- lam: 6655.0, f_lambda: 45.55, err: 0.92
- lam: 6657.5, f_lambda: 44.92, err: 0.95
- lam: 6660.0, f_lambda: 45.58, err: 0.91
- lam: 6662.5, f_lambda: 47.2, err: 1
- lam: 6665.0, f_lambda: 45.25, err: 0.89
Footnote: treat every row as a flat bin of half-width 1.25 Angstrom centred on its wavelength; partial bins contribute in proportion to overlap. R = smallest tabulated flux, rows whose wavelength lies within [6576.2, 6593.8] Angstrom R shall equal 45.17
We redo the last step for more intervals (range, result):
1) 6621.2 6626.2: 45.45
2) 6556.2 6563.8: 50.92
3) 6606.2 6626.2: 45.04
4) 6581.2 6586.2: 183.2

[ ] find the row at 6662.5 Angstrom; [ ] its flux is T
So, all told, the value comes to 47.2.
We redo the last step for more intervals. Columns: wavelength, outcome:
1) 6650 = 46.17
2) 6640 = 45.31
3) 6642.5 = 45.7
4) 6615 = 47.02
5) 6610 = 46.31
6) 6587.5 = 55.66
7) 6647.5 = 46.53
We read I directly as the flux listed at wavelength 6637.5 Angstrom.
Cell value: 48.22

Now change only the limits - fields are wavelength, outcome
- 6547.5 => 124.9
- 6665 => 45.25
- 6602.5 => 46.09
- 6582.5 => 252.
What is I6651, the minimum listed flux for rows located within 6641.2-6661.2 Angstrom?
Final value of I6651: 44.92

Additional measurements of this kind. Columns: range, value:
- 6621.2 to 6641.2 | 45.31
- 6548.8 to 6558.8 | 47.45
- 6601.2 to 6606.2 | 46.09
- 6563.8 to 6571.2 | 46.72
